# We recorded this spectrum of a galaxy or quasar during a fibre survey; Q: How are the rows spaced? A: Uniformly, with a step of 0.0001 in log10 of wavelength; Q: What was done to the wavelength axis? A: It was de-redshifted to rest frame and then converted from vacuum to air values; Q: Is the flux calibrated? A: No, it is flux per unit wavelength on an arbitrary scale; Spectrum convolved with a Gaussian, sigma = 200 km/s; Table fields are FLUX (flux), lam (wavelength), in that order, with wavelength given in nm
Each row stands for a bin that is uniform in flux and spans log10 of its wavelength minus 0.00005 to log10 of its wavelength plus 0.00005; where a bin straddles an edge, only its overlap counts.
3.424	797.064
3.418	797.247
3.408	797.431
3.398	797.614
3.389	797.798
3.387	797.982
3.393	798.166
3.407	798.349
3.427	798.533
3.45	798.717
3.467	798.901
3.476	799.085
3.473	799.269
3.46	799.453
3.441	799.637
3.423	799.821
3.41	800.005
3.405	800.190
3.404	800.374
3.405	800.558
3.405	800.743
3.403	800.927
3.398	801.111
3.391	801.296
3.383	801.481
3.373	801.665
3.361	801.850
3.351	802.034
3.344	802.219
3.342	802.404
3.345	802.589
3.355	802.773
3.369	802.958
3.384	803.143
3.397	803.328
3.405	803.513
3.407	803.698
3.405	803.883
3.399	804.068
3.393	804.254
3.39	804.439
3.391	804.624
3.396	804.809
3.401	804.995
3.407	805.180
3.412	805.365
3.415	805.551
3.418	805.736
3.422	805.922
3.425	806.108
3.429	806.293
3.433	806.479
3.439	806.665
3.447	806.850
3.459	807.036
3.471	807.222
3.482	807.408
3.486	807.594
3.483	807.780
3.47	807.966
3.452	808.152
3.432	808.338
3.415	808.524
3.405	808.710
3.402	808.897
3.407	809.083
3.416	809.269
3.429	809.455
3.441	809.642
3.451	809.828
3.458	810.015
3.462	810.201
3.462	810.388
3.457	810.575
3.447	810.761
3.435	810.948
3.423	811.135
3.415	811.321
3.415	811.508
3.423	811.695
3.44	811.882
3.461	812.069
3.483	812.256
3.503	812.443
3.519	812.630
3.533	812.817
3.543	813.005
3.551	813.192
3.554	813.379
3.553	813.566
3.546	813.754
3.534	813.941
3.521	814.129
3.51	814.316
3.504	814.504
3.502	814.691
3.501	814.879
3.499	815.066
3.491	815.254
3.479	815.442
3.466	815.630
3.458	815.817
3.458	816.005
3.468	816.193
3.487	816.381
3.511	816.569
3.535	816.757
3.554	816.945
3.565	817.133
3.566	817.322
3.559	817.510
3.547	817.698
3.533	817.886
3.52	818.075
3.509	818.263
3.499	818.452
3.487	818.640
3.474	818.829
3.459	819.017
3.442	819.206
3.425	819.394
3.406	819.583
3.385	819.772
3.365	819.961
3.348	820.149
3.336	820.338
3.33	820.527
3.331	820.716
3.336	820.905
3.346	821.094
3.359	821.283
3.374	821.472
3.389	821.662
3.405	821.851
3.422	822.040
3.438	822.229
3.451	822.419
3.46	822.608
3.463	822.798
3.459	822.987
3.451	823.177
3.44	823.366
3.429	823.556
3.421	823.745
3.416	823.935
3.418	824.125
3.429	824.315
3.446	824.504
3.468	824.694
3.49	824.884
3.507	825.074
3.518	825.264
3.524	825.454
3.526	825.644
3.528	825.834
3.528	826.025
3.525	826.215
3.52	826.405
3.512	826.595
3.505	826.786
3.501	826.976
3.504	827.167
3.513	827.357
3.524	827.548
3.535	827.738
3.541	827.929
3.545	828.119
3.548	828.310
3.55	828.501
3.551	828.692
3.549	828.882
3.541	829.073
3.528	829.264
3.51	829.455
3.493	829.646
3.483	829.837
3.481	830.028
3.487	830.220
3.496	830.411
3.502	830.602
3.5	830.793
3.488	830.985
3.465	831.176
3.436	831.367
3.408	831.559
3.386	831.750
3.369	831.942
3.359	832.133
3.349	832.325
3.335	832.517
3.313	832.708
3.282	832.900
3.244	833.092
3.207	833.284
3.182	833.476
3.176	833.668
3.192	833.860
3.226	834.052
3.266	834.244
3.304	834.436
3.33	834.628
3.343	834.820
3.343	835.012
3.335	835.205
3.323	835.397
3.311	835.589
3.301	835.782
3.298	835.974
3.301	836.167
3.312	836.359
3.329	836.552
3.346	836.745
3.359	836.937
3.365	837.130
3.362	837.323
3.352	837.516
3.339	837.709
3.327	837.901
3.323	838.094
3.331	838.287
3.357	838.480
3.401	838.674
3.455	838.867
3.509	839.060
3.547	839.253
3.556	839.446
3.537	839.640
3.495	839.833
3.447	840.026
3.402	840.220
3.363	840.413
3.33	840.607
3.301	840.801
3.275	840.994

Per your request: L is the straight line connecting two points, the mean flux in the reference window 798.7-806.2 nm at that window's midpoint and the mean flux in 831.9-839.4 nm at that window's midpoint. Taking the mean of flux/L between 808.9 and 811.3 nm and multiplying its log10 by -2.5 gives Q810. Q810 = -0.02 mag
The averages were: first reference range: 3.4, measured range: 3.44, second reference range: 3.33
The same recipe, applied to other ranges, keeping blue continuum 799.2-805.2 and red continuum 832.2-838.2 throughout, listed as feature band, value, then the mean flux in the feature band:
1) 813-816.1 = -0.05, 3.51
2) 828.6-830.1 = -0.06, 3.52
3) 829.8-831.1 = -0.06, 3.49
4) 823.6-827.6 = -0.05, 3.49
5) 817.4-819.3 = -0.05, 3.5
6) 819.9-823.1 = -0.02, 3.39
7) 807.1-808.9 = -0.02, 3.45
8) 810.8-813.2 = -0.03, 3.47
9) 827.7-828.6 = -0.07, 3.54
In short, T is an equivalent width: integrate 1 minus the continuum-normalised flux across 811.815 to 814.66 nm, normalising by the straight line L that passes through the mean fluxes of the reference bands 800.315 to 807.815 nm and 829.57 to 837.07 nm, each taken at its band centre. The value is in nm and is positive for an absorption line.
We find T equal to -0.11 nm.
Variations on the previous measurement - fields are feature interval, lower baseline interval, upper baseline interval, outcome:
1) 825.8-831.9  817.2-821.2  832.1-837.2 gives -0.28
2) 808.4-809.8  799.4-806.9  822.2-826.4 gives 0.00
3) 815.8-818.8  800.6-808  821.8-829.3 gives -0.05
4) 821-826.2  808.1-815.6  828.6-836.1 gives -0.05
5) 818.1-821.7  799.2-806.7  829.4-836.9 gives -0.03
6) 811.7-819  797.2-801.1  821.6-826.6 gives -0.12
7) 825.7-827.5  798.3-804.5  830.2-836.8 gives -0.09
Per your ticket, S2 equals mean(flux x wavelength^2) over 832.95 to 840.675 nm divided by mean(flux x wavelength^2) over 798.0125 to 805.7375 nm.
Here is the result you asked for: 1.1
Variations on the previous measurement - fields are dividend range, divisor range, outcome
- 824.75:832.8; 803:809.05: 1.08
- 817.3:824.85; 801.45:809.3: 1.05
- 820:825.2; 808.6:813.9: 1.01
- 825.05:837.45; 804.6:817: 1.04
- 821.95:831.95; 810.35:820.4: 1.03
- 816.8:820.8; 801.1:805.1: 1.06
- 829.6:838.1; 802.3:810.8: 1.05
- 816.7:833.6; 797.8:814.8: 1.05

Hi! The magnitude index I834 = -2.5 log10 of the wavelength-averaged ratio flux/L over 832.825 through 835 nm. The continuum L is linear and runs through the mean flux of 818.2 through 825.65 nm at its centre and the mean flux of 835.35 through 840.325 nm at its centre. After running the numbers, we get 0.05 mag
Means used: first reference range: 3.43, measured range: 3.25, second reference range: 3.38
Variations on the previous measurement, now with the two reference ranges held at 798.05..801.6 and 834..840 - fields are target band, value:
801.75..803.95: 0.015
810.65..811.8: -0.008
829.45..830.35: -0.035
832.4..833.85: 0.042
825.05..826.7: -0.043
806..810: -0.010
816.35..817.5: -0.045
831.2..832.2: -0.008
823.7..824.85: -0.016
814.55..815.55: -0.030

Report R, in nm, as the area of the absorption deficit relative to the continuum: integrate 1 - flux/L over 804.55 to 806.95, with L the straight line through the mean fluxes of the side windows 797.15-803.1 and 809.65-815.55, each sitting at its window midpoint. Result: 0.01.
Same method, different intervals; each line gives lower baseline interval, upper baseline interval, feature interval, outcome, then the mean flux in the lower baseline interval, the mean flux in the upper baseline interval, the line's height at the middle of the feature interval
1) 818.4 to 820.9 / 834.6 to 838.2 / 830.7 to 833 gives -0.03 nm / 3.4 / 3.33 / 3.35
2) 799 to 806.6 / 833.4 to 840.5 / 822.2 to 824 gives -0.04 nm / 3.4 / 3.35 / 3.37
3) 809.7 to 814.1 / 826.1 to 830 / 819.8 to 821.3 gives 0.07 nm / 3.48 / 3.52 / 3.5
